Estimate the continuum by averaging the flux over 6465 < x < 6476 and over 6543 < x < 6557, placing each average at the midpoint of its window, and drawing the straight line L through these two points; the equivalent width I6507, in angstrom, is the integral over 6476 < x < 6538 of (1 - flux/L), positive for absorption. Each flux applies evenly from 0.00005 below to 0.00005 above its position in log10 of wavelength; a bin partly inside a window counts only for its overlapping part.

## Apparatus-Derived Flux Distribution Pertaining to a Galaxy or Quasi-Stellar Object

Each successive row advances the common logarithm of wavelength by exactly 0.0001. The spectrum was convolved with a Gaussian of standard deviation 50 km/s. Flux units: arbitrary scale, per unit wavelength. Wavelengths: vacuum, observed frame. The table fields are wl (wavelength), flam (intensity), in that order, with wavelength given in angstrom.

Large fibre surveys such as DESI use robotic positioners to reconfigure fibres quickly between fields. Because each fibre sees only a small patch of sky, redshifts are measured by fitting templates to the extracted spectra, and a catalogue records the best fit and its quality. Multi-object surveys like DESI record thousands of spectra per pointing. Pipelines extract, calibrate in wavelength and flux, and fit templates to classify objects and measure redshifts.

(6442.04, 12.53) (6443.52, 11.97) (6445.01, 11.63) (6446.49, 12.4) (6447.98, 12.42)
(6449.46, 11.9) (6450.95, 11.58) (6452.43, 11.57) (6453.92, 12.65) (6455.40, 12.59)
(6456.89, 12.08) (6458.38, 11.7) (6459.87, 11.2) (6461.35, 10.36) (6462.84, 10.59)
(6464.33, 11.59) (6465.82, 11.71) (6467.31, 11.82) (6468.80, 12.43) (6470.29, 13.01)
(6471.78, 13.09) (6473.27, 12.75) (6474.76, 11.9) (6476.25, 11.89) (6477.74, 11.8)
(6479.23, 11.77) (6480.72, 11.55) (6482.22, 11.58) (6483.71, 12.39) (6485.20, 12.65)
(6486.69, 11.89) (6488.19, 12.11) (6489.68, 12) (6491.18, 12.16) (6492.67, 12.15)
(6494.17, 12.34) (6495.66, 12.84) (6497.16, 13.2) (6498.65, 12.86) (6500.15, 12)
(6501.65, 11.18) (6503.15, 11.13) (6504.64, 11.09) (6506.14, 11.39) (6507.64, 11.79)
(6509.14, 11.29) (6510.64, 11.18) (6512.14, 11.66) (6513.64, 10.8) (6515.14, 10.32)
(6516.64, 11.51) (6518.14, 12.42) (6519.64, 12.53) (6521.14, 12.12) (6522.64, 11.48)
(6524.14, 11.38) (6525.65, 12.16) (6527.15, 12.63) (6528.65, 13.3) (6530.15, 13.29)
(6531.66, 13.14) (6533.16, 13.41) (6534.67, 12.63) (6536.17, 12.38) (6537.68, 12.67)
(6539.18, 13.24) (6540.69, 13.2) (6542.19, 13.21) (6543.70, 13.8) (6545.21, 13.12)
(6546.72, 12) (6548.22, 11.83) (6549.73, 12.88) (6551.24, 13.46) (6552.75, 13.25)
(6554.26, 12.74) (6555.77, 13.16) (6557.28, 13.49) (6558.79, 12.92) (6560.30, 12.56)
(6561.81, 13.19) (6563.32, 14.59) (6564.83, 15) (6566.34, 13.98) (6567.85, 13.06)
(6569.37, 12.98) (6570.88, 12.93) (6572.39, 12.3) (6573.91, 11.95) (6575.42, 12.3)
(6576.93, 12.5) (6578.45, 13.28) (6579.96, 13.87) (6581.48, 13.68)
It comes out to 2.8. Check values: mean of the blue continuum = 12.4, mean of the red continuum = 12.9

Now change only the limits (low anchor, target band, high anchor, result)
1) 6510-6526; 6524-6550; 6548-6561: -1.12 angstrom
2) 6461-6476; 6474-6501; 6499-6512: -1.11 angstrom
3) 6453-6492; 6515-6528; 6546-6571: 0.76 angstrom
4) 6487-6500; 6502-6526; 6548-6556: 2.09 angstrom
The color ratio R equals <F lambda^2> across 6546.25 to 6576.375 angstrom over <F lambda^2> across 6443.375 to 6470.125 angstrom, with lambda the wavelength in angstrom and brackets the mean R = 1.1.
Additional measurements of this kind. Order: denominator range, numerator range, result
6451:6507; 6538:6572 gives 1.13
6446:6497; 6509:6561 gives 1.06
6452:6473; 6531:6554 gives 1.11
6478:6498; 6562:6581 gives 1.11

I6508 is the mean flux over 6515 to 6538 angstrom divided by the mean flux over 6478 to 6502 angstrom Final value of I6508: 1.0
